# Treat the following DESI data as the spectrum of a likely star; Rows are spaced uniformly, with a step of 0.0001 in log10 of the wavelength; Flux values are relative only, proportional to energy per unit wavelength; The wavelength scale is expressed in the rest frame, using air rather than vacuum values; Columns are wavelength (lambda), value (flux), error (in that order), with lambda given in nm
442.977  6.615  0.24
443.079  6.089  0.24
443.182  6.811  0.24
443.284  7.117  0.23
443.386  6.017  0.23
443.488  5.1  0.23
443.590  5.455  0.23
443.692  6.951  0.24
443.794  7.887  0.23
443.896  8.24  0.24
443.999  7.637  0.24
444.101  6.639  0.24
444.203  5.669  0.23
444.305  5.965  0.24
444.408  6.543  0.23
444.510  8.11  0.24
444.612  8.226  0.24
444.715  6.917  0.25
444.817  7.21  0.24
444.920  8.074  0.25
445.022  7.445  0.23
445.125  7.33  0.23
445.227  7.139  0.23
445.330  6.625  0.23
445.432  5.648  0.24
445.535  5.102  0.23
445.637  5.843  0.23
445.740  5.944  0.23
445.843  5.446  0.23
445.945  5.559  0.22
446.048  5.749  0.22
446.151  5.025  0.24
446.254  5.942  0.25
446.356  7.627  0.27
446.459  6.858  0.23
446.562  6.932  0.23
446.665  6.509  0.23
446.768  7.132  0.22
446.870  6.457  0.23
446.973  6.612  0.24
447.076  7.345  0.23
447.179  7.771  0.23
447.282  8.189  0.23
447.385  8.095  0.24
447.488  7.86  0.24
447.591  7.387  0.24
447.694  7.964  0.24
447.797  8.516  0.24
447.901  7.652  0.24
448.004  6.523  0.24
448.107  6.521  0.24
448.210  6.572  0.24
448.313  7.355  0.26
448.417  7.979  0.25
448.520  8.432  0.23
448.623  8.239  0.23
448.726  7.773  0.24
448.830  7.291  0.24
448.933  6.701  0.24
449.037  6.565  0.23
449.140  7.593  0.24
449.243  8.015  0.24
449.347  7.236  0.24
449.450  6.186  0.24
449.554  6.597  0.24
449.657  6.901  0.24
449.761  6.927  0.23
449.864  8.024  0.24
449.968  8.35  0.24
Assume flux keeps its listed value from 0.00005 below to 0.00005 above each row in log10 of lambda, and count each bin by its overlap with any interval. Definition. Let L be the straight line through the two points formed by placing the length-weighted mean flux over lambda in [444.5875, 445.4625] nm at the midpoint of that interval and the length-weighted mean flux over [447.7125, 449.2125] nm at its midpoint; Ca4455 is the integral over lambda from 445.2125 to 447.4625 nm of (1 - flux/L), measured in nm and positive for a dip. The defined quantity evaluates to 0.23 nm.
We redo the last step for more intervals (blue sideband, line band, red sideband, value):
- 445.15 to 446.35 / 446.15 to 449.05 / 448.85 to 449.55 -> -0.34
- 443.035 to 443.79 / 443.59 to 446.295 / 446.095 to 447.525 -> 0.00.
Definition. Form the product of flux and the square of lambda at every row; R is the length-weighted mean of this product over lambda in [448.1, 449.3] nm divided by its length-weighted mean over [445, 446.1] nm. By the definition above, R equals 1.23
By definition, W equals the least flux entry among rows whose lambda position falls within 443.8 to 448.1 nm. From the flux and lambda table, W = 5.025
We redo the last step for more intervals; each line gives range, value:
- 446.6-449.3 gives 6.457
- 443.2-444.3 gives 5.1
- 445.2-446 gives 5.102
